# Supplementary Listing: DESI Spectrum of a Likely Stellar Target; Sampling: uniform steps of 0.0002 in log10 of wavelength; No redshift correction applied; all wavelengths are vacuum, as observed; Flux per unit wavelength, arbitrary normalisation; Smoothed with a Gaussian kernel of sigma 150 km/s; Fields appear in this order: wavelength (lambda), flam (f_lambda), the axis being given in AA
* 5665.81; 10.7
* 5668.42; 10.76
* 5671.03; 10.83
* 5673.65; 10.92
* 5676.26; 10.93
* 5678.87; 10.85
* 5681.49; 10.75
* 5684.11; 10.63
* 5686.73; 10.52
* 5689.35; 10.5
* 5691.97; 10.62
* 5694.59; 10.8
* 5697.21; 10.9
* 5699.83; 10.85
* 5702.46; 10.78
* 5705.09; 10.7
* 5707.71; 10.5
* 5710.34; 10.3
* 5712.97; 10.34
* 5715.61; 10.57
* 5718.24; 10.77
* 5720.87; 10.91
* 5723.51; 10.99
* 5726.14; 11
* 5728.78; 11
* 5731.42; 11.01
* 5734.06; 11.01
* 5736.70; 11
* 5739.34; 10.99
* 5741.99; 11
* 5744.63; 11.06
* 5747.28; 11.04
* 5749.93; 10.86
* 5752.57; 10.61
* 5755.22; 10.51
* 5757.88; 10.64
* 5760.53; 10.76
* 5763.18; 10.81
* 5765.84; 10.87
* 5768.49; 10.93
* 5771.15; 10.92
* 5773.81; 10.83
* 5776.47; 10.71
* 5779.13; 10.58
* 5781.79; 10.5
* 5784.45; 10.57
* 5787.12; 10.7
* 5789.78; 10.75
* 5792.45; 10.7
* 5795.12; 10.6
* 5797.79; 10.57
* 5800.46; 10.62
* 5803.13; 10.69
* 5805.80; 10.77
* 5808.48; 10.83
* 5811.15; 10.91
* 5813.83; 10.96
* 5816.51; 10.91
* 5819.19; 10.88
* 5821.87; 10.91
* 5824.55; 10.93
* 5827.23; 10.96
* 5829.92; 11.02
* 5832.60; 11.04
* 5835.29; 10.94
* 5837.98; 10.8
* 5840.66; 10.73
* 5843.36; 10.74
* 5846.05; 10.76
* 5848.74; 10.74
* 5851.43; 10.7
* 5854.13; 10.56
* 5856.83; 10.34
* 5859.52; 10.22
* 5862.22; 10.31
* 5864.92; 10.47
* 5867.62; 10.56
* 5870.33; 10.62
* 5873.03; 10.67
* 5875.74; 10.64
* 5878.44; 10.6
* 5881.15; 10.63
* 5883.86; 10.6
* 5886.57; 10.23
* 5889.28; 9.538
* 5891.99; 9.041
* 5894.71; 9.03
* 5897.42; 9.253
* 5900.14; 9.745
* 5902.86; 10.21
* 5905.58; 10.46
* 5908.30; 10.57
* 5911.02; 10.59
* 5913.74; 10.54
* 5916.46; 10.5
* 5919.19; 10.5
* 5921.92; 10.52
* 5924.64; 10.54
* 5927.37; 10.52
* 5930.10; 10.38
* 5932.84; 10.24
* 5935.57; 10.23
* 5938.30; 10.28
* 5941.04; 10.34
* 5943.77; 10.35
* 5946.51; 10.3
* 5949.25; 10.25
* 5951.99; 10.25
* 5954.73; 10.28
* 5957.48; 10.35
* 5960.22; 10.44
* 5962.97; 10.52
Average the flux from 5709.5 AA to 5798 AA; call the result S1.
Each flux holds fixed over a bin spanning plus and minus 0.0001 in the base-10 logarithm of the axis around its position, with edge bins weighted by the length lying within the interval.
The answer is 10.8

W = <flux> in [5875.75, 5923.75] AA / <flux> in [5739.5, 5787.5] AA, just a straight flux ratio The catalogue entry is 0.9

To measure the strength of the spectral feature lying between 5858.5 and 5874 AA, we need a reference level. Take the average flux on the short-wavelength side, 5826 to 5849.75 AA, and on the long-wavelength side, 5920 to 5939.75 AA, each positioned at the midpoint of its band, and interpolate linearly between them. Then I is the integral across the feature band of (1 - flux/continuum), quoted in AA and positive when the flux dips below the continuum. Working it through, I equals 0.3 AA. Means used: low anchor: 10.9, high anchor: 10.4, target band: 10.5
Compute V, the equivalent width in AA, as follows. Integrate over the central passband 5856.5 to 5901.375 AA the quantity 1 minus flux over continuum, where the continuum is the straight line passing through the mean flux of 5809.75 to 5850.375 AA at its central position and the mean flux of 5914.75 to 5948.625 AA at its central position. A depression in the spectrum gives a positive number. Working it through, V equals 2.1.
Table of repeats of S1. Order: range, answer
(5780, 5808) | 10.7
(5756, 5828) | 10.8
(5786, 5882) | 10.7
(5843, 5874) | 10.6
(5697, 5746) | 10.8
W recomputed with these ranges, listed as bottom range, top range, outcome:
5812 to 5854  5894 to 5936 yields 0.94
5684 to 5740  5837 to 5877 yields 0.98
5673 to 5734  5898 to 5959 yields 0.96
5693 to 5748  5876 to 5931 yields 0.94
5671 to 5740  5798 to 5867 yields 1.00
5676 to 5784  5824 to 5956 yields 0.97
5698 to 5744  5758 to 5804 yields 0.99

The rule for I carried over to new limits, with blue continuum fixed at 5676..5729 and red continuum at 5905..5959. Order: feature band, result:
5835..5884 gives -0.5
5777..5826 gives -0.8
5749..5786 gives -0.3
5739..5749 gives -0.3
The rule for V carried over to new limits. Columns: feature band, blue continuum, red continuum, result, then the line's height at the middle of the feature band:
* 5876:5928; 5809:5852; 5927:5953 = 1.52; 10.5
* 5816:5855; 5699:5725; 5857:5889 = -1.22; 10.5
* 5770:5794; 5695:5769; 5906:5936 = 0.06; 10.7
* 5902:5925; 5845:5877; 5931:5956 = -0.26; 10.4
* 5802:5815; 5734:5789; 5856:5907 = -0.35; 10.6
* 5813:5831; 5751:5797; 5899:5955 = -0.57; 10.6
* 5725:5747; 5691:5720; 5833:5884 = -0.75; 10.6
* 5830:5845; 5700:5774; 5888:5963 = -0.54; 10.5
